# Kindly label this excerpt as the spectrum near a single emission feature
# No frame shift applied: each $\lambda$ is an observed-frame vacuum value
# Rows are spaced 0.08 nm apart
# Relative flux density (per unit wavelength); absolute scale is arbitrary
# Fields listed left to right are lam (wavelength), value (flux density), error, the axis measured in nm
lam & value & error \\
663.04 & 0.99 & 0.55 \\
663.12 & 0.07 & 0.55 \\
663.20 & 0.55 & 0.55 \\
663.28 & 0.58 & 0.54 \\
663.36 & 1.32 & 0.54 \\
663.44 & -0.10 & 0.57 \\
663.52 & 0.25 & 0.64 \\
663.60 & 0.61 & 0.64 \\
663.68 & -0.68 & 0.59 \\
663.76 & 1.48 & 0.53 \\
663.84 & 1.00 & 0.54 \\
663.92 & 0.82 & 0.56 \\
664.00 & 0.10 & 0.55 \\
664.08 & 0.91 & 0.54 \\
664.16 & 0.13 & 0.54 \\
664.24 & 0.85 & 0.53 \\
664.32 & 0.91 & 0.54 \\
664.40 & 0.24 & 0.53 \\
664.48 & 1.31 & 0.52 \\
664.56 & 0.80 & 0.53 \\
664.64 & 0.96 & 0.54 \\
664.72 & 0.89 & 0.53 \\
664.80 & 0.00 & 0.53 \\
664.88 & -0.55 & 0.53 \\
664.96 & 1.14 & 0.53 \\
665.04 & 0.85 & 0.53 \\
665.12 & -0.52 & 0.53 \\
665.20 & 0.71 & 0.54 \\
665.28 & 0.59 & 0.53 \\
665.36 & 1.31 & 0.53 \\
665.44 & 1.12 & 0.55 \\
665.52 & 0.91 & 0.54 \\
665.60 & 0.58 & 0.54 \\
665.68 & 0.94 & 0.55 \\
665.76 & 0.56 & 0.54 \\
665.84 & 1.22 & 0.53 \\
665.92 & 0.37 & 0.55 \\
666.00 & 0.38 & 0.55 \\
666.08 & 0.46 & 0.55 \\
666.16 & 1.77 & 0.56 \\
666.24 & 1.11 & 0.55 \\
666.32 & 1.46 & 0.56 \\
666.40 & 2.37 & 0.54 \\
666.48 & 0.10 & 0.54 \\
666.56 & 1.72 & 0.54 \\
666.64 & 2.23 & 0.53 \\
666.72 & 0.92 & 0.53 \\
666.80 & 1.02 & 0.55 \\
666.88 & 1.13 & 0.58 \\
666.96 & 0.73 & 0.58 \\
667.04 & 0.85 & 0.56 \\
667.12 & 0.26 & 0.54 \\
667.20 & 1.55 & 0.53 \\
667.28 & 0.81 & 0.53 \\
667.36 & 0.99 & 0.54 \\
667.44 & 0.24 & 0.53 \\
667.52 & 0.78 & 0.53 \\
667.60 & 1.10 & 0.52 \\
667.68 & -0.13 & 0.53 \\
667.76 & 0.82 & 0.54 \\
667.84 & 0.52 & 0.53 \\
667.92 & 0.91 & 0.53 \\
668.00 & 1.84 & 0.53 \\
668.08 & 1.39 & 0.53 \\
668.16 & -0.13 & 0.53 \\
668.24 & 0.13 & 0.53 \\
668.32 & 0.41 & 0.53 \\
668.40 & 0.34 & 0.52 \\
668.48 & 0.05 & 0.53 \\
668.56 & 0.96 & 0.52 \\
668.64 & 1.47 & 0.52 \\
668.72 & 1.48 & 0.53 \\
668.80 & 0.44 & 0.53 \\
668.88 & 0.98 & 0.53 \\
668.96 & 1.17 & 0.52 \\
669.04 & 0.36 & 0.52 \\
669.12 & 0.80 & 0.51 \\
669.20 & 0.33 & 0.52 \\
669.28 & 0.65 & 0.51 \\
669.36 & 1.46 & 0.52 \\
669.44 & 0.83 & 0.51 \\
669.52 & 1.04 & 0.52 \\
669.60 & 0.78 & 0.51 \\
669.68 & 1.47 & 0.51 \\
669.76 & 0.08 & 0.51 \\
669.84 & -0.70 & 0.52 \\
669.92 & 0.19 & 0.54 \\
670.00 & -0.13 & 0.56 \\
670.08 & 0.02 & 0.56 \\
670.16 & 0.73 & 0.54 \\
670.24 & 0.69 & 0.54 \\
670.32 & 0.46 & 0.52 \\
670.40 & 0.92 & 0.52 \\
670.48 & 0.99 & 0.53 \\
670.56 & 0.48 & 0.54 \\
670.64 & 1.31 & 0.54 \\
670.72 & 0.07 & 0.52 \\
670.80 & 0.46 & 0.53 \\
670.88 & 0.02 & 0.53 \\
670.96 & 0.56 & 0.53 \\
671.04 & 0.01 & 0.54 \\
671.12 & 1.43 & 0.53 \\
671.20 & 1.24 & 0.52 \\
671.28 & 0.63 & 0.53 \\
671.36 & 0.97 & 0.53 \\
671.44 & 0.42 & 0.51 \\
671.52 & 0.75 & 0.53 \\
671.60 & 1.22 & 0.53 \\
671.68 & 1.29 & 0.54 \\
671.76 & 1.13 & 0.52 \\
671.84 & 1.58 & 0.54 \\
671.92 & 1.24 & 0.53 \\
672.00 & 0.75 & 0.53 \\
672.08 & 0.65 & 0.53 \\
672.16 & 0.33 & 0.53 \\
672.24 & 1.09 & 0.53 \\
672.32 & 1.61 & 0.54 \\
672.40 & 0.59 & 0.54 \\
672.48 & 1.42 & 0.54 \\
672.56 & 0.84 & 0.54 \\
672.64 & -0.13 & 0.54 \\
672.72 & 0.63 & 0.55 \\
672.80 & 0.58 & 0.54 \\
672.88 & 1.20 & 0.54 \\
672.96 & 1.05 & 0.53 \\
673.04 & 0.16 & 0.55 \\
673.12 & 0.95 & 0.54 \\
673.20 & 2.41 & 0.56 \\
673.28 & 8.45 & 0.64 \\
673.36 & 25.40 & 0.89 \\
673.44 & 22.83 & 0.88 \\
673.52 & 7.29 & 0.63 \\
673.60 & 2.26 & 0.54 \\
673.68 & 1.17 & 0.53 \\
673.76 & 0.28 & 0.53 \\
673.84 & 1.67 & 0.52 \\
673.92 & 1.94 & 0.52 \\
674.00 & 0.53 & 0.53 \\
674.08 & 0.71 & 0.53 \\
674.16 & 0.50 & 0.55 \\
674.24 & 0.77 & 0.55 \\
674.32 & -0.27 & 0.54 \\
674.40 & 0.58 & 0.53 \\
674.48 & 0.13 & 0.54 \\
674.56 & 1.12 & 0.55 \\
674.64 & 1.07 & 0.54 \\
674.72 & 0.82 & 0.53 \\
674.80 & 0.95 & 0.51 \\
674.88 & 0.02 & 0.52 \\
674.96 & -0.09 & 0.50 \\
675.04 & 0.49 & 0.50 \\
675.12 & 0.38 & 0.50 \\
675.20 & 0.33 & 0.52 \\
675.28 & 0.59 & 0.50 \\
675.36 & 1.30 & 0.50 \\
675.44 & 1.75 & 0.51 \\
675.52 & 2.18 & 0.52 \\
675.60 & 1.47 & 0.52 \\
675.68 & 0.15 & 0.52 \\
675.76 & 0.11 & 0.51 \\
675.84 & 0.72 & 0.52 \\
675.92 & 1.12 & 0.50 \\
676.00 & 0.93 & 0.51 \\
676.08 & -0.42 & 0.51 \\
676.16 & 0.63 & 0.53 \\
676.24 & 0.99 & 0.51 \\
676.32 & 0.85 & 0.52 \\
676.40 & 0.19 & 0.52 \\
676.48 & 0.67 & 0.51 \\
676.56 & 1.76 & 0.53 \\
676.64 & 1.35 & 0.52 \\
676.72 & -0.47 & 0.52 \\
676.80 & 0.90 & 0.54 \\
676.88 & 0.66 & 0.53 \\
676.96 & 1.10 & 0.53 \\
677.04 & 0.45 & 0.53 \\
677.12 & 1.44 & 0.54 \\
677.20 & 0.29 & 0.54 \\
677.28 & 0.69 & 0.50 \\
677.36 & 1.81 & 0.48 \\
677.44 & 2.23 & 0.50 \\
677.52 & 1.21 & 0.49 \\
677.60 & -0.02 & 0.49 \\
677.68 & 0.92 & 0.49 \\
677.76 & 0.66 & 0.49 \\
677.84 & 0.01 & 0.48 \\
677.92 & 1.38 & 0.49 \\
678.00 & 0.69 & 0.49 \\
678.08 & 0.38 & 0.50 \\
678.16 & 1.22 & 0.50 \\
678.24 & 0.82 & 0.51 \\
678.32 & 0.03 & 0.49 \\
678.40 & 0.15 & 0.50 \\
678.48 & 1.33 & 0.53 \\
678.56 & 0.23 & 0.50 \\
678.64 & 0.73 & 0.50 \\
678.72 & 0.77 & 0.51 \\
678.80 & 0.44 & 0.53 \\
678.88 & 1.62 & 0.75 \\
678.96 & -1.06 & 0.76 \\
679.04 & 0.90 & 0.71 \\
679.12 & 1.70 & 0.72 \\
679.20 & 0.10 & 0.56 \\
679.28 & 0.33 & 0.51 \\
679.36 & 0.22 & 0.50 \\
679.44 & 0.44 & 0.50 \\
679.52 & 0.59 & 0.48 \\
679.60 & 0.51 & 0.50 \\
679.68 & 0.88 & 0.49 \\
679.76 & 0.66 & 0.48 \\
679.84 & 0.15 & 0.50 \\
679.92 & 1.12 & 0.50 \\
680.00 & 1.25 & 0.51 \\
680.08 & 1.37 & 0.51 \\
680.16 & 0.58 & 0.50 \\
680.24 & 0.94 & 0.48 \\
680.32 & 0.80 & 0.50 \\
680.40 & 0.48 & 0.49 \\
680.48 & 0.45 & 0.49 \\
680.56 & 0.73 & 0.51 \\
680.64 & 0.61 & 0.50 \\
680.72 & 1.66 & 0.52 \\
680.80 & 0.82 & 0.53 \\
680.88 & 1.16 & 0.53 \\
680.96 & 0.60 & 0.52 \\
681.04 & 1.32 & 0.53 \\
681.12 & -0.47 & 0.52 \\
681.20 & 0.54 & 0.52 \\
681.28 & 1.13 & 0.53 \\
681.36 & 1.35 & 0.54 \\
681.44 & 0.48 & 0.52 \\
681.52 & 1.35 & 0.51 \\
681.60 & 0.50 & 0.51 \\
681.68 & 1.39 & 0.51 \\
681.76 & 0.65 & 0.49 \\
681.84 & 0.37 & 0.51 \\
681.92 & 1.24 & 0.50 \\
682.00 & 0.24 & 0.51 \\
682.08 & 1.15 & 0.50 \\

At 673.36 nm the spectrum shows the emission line H-alpha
